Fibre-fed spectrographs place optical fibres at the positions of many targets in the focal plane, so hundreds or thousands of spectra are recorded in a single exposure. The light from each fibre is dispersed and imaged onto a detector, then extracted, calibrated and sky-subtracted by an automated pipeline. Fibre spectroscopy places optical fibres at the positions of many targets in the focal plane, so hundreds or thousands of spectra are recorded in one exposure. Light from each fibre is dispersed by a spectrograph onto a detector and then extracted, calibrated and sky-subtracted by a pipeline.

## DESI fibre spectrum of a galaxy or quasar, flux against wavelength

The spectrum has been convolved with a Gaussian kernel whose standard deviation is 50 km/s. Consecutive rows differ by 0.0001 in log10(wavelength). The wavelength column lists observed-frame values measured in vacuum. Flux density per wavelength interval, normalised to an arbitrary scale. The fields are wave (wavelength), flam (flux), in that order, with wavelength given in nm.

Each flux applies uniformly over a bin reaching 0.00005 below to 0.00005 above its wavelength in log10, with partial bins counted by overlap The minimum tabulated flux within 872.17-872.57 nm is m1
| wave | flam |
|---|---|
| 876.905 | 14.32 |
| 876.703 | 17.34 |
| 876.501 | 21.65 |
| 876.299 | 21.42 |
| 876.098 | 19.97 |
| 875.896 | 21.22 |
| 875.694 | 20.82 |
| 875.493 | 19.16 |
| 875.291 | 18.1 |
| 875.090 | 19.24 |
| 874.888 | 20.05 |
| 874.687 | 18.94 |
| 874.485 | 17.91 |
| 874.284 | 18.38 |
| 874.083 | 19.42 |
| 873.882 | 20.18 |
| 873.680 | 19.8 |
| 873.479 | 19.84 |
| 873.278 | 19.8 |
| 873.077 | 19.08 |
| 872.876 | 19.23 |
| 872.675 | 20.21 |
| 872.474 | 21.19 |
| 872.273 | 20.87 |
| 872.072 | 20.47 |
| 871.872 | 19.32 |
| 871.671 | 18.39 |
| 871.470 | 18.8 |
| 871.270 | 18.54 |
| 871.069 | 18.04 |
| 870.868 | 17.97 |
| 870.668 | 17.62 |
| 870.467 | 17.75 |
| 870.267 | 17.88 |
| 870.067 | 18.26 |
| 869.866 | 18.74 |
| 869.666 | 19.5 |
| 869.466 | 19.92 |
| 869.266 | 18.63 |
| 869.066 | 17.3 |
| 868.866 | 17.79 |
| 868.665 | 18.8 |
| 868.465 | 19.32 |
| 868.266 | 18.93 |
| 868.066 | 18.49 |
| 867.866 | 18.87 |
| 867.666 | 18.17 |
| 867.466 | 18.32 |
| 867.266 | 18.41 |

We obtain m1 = 20.87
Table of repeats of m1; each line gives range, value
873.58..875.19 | 17.91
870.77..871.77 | 17.97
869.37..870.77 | 17.62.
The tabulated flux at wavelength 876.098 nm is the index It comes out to 19.97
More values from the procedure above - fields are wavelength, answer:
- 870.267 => 17.88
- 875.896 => 21.22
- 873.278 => 19.8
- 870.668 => 17.62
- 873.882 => 20.18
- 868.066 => 18.49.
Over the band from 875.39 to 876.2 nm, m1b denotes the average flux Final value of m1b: 20.3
